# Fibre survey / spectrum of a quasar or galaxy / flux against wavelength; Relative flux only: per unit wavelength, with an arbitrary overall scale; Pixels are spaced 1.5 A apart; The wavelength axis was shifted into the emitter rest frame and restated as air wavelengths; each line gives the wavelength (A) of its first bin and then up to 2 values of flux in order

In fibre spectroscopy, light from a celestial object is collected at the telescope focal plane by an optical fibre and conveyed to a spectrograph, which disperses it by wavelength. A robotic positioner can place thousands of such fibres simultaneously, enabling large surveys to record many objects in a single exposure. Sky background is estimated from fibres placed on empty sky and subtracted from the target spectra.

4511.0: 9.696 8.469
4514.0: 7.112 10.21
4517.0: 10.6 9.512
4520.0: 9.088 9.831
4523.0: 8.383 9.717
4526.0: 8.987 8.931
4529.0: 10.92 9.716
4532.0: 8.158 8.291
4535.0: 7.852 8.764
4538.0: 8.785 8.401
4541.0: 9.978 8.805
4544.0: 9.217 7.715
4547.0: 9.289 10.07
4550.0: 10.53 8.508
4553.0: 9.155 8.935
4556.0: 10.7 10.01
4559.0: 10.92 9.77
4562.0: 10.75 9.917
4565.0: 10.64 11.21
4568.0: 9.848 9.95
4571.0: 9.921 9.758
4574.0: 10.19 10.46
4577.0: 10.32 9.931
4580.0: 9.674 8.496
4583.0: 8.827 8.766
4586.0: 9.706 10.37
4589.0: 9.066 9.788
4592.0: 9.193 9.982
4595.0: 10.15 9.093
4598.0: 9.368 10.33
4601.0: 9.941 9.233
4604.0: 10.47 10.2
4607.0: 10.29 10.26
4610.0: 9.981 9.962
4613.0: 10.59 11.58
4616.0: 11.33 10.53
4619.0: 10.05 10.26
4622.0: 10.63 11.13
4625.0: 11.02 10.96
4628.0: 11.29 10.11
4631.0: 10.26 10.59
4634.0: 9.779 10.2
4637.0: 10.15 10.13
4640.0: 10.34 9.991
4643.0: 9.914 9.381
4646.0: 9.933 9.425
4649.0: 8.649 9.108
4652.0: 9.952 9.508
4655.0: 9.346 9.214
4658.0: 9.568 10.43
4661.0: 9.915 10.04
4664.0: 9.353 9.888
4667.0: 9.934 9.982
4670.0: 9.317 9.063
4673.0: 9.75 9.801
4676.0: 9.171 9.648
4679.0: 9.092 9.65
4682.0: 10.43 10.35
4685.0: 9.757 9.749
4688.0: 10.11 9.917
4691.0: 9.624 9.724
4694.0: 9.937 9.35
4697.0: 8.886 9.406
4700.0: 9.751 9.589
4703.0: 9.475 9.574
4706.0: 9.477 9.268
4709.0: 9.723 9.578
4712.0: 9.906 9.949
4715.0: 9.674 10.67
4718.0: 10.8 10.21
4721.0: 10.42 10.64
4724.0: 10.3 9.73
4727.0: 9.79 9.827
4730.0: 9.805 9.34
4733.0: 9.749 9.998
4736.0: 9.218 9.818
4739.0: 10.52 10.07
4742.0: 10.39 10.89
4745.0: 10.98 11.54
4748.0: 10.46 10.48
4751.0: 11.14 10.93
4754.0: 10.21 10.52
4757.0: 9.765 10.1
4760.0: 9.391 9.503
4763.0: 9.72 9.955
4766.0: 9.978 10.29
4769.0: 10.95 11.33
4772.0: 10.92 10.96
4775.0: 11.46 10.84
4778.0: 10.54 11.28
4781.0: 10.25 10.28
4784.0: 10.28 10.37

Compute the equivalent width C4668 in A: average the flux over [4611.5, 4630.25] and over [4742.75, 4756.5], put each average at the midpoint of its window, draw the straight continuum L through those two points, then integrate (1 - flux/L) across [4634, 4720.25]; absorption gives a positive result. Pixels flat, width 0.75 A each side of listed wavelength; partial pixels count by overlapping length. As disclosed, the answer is 8.3 A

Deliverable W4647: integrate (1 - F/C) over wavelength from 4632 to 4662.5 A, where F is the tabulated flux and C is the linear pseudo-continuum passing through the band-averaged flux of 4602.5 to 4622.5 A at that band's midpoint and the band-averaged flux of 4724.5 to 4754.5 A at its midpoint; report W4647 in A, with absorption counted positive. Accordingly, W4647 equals 1.8 A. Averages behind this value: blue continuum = 10.4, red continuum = 10.2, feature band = 9.78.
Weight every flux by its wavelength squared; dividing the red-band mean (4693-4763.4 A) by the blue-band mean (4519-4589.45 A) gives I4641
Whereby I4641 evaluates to 1.13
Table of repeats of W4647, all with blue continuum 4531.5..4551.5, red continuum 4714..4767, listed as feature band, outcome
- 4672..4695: 0.1 A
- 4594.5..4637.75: -4.4 A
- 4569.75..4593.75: -1.3 A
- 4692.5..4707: 0.6 A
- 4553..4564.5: -1.4 A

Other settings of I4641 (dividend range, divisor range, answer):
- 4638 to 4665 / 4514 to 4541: 1.12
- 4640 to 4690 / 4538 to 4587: 1.05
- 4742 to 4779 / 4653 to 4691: 1.13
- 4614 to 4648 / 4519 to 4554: 1.19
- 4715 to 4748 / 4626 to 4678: 1.08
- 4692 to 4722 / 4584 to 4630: 1.00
